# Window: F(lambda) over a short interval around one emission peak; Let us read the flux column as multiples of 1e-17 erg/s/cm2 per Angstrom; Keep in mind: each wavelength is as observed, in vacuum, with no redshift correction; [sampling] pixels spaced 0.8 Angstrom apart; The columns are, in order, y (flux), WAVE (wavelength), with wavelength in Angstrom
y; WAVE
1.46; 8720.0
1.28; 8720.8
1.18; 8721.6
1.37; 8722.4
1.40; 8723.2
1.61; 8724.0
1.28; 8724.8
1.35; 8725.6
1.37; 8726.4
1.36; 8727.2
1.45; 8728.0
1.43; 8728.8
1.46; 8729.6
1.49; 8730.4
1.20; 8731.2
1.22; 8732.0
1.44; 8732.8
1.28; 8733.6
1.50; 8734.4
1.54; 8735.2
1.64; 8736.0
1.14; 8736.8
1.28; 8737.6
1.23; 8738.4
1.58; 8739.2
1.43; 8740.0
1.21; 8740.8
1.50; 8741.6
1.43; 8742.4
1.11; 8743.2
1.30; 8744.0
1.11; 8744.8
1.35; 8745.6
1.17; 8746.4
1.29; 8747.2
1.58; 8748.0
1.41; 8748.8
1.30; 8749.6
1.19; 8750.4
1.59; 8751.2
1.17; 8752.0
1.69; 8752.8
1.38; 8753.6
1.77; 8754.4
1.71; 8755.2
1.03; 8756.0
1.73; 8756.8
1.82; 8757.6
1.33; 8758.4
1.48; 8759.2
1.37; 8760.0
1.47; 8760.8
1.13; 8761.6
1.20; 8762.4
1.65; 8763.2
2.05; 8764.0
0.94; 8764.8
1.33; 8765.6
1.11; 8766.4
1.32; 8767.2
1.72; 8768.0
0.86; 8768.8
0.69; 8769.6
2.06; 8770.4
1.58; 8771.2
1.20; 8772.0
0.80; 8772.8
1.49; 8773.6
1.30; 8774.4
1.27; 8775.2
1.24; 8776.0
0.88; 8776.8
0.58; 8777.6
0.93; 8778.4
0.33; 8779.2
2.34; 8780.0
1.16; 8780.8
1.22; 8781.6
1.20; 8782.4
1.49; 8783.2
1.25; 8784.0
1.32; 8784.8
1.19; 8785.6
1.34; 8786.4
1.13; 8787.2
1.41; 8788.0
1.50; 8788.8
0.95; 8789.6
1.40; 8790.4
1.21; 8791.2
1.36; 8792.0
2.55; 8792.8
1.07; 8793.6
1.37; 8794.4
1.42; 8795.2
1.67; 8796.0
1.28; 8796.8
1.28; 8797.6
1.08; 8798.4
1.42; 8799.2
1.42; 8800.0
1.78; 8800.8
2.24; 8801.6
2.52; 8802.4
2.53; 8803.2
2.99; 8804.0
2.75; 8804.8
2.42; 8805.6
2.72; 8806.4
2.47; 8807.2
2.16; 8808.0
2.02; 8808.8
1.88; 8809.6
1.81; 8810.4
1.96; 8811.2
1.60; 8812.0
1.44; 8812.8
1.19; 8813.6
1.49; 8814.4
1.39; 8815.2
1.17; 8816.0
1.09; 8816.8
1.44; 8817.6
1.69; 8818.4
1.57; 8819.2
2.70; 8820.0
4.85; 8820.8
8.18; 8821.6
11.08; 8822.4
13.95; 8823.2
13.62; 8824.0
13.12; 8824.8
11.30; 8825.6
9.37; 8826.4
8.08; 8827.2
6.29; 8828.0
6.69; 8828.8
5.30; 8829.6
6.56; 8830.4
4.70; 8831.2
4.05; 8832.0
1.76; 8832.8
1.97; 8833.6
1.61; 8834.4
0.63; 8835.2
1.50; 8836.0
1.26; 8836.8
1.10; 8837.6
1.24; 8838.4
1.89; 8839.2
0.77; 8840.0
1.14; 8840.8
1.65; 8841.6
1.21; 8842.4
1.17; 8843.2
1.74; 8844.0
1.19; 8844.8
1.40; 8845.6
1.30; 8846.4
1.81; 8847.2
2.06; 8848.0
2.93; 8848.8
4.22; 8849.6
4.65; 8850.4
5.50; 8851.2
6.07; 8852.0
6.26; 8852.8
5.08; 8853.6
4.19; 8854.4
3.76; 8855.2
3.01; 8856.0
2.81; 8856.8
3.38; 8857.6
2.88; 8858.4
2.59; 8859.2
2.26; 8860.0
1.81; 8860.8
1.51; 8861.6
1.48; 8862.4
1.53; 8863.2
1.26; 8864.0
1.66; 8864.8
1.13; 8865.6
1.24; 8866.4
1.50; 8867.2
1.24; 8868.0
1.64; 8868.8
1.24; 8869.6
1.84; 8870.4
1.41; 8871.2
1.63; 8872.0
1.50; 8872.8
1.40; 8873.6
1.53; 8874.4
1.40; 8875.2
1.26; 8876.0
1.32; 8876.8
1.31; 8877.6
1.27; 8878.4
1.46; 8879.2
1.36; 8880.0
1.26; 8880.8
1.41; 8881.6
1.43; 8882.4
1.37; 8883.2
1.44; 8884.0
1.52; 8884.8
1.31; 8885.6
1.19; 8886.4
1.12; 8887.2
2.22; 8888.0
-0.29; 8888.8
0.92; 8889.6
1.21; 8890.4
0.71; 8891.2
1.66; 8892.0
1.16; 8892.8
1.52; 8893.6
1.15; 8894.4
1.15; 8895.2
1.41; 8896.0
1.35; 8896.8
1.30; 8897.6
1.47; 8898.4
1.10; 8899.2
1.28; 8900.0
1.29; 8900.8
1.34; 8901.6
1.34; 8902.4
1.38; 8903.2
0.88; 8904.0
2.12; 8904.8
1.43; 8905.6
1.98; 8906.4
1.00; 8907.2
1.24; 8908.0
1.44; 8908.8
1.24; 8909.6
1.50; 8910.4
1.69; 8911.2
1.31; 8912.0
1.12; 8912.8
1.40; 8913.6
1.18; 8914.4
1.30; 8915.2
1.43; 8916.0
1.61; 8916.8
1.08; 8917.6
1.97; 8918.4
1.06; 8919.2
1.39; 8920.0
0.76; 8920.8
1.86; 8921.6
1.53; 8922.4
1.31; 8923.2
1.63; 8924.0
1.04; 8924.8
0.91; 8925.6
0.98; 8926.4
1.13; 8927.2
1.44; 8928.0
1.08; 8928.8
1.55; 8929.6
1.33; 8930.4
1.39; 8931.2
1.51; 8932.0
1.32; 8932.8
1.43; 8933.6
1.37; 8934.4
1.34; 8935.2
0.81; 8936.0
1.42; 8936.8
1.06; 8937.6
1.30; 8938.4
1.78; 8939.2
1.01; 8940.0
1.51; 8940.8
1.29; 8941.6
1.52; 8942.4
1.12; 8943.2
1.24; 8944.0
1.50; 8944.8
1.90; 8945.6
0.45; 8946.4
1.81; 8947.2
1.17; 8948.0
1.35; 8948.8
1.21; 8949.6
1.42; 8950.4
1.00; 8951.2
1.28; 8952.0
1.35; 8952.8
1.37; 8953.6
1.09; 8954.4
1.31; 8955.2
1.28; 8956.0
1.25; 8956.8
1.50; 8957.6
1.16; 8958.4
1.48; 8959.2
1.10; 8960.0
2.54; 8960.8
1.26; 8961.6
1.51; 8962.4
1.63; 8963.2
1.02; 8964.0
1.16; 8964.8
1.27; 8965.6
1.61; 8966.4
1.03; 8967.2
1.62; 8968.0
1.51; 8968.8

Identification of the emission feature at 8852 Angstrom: [N II]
